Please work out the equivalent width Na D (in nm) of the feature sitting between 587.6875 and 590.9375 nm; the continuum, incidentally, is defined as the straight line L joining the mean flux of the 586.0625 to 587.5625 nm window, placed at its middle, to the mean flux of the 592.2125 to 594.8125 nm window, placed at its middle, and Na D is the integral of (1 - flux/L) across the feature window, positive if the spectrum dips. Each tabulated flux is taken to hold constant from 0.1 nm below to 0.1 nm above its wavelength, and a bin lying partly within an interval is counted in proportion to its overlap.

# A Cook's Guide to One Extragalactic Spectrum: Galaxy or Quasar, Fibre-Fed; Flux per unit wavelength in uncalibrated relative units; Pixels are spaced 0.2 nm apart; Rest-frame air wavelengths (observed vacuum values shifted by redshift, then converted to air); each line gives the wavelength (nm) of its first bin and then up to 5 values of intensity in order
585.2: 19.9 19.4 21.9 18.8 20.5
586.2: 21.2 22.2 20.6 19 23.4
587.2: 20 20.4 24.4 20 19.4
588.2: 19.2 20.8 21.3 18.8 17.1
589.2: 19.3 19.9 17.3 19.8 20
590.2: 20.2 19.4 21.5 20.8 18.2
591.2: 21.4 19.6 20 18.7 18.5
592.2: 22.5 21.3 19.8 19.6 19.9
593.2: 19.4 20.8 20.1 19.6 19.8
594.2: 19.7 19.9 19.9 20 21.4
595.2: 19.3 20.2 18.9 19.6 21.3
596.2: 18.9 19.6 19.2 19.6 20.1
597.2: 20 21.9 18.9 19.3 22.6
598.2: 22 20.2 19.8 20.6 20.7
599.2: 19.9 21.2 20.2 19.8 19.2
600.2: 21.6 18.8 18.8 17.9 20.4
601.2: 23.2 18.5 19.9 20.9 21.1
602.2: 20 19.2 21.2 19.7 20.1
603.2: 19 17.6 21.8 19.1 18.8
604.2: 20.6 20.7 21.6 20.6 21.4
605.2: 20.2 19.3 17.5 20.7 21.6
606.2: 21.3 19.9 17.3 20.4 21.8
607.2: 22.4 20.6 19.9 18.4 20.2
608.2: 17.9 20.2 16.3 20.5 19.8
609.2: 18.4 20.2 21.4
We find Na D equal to 0.16 nm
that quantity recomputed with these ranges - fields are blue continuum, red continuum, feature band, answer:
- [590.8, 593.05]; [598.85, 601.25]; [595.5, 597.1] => 0.03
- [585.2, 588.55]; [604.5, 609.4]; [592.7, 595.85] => 0.08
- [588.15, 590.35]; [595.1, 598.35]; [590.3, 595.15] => -0.08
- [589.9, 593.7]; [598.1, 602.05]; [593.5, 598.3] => 0.02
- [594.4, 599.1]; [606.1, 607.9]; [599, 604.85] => 0.04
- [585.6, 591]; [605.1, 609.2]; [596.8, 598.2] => -0.04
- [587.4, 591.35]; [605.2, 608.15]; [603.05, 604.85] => 0.01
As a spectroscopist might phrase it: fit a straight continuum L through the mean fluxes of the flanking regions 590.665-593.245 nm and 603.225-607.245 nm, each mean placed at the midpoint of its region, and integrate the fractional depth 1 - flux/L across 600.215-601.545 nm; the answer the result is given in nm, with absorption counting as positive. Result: 0.03 nm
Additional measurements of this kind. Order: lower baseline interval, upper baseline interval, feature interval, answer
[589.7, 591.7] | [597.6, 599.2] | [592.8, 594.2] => 0.03 nm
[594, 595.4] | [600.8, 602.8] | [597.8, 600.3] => -0.05 nm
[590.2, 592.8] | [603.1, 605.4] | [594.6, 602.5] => 0.00 nm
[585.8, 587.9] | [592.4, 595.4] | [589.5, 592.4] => 0.08 nm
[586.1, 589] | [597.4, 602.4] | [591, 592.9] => 0.04 nm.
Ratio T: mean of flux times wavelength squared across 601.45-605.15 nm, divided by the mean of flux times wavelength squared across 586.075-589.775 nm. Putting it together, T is 1.05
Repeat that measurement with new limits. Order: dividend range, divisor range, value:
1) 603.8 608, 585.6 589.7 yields 1.06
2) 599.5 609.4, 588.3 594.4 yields 1.05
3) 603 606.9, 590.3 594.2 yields 1.04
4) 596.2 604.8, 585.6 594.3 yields 1.04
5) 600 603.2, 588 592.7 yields 1.05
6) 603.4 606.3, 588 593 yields 1.08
